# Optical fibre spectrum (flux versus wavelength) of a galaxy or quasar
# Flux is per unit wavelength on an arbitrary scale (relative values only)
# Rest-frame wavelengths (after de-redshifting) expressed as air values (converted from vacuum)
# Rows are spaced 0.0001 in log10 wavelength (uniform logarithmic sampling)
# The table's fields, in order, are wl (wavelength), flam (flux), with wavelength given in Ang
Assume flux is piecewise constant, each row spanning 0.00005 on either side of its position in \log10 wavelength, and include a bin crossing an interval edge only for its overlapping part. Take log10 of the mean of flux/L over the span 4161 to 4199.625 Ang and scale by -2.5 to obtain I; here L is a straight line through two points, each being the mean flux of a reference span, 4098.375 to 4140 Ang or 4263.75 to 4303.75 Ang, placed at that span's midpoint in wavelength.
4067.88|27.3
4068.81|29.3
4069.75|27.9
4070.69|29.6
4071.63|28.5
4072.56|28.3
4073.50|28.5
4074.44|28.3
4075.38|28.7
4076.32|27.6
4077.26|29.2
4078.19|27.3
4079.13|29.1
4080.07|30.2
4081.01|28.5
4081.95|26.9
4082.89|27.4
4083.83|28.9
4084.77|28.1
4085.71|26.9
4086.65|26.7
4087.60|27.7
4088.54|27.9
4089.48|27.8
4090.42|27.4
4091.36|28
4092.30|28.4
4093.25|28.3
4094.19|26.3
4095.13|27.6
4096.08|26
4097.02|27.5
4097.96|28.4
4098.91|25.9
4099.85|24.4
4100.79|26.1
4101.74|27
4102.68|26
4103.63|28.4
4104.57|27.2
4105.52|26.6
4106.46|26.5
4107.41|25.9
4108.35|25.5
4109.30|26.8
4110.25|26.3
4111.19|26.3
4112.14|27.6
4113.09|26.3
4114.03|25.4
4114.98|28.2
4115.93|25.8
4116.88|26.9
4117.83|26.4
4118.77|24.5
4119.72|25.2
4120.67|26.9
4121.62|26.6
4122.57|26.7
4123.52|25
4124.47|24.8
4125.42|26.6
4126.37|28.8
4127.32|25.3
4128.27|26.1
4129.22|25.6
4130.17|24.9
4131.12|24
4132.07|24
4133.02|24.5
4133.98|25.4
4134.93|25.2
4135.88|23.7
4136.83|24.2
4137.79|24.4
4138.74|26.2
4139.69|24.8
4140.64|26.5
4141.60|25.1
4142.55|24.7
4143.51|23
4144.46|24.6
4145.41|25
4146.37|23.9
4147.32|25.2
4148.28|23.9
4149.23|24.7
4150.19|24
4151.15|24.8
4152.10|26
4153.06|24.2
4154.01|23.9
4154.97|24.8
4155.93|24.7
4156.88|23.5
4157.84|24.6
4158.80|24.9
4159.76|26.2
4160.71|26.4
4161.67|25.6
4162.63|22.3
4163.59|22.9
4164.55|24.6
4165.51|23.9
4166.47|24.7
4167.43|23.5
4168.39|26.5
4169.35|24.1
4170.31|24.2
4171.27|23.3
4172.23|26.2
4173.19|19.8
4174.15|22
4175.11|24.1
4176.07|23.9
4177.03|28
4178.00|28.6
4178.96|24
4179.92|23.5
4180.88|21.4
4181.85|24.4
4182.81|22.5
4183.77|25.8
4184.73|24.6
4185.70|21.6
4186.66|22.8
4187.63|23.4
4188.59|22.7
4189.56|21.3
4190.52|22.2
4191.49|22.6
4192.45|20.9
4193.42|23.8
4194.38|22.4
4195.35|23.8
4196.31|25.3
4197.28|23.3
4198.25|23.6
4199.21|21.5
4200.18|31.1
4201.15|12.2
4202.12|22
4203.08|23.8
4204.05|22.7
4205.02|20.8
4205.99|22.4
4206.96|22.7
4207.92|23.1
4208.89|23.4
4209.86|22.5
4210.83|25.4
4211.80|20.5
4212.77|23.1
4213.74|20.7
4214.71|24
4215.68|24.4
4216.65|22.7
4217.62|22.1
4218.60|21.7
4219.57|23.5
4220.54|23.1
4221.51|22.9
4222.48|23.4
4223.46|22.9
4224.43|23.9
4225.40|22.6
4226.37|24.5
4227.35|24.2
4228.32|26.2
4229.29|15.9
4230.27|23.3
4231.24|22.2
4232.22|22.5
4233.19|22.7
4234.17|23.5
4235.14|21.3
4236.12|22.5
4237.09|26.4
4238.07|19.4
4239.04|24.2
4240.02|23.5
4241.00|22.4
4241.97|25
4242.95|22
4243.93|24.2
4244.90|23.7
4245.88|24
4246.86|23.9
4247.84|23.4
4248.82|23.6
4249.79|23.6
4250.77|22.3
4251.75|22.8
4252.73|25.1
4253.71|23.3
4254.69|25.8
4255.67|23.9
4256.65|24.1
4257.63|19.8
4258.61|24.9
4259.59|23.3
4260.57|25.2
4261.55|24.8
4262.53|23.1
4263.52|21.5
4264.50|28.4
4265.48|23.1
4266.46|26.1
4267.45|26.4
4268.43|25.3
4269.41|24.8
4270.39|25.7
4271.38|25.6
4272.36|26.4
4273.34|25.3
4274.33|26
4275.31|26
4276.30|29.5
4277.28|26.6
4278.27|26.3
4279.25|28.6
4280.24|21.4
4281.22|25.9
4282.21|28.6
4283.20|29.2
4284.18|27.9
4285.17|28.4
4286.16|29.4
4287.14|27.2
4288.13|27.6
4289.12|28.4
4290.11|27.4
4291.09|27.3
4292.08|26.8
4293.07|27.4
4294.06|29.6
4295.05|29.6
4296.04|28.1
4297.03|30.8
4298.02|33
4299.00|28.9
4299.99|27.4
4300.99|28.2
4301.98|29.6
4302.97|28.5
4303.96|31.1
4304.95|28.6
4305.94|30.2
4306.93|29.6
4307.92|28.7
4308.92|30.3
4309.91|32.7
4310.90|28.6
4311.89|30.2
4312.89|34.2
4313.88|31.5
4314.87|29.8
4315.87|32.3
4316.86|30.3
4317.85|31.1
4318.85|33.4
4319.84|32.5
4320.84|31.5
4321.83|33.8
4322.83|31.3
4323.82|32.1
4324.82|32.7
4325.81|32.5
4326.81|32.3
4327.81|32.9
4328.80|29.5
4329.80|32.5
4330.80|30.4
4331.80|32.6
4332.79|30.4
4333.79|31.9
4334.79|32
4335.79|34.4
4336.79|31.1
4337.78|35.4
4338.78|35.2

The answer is 0.12 mag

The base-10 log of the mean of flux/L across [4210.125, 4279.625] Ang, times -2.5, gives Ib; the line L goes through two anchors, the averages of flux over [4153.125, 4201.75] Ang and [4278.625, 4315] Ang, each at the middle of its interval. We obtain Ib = 0.12 mag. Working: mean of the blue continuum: 23.8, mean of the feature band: 23.9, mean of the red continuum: 28.9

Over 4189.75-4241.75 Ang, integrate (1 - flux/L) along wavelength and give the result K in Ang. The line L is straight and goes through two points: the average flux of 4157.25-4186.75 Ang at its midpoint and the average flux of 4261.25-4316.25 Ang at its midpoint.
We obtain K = 5.73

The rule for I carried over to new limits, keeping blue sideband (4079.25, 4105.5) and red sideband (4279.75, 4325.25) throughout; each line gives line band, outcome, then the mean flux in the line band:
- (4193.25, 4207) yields 0.25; 22.7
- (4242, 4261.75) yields 0.22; 23.7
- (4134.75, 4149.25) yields 0.13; 24.7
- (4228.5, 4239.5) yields 0.28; 22.3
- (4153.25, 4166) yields 0.15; 24.5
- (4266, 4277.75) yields 0.12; 26.1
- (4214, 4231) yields 0.24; 23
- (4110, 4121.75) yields 0.05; 26.3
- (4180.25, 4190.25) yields 0.23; 23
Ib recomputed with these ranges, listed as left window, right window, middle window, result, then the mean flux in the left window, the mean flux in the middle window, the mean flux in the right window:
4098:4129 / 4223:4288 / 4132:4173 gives 0.05 mag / 26.3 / 24.6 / 24.5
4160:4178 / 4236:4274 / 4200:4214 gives 0.09 mag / 24.4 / 22.3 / 24.1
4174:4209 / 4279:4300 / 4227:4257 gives 0.11 mag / 23.2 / 23.2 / 28.1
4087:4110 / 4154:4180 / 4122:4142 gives 0.02 mag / 27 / 25.3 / 24.5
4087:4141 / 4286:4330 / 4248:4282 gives 0.18 mag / 26.3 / 24.9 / 30.3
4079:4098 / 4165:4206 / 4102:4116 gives 0.01 mag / 27.8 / 26.6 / 23.4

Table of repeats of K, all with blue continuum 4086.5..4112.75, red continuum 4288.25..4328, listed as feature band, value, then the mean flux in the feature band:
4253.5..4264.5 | 2.1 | 23.8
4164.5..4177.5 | 1.8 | 24.2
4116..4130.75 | 0.7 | 26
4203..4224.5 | 4.5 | 22.8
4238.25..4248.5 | 2.0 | 23.5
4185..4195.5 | 2.2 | 22.5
